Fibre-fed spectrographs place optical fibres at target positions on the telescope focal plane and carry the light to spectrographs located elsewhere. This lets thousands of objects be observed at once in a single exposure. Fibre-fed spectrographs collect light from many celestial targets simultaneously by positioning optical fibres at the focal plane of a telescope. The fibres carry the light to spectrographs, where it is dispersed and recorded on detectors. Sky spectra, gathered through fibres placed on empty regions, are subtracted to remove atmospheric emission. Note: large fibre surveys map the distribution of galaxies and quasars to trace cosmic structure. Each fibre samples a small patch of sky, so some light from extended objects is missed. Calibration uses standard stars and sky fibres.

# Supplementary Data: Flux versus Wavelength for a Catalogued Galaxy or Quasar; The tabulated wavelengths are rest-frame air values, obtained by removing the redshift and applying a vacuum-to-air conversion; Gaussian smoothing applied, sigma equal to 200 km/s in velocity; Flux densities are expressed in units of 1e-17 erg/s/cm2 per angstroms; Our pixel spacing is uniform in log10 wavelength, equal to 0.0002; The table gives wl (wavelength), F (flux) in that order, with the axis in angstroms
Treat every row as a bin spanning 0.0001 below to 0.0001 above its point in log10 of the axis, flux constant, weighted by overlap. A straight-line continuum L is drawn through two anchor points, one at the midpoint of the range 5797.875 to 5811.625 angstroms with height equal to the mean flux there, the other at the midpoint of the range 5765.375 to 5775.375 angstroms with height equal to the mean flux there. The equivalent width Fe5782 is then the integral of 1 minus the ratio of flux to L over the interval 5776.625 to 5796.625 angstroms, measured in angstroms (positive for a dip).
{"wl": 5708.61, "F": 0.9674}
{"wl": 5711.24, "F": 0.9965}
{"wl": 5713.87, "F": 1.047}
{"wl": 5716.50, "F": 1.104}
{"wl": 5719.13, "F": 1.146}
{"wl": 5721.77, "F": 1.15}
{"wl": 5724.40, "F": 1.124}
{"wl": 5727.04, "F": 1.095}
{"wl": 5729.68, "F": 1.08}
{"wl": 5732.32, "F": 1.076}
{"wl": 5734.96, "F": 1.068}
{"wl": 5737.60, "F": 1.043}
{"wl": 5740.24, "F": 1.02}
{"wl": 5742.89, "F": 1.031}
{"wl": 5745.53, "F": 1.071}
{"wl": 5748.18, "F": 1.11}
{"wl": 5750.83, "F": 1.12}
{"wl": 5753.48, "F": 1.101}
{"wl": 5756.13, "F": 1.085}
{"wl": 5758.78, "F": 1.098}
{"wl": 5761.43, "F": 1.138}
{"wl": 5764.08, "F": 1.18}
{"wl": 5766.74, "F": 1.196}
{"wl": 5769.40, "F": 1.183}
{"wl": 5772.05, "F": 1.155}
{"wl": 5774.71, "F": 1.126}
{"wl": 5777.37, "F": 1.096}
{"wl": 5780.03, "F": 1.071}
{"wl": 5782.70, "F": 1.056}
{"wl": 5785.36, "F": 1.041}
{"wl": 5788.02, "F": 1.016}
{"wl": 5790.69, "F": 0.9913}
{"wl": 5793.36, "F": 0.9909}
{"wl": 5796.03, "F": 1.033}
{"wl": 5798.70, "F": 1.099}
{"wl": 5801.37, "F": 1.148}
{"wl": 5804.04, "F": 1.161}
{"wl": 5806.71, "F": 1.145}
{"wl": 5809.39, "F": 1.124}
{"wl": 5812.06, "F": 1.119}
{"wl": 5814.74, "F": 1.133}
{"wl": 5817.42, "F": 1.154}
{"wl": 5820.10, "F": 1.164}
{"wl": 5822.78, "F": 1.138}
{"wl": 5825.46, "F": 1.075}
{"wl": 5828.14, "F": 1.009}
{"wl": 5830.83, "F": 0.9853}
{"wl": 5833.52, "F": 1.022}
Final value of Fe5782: 2.0 angstroms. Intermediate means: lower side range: 1.17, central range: 1.03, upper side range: 1.14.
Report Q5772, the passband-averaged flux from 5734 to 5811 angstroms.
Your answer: 1.09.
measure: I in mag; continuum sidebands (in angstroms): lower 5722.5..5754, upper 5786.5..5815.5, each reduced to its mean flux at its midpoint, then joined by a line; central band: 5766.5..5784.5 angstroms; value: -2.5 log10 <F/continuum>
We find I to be -0.04 mag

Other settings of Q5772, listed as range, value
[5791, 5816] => 1.1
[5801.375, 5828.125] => 1.13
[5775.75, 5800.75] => 1.05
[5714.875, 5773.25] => 1.11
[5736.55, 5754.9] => 1.07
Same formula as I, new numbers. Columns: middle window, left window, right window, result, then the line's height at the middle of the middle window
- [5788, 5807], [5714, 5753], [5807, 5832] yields 0.03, 1.1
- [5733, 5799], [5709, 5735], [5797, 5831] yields 0.02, 1.1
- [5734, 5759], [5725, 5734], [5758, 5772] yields 0.05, 1.12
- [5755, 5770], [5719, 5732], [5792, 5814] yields -0.04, 1.11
